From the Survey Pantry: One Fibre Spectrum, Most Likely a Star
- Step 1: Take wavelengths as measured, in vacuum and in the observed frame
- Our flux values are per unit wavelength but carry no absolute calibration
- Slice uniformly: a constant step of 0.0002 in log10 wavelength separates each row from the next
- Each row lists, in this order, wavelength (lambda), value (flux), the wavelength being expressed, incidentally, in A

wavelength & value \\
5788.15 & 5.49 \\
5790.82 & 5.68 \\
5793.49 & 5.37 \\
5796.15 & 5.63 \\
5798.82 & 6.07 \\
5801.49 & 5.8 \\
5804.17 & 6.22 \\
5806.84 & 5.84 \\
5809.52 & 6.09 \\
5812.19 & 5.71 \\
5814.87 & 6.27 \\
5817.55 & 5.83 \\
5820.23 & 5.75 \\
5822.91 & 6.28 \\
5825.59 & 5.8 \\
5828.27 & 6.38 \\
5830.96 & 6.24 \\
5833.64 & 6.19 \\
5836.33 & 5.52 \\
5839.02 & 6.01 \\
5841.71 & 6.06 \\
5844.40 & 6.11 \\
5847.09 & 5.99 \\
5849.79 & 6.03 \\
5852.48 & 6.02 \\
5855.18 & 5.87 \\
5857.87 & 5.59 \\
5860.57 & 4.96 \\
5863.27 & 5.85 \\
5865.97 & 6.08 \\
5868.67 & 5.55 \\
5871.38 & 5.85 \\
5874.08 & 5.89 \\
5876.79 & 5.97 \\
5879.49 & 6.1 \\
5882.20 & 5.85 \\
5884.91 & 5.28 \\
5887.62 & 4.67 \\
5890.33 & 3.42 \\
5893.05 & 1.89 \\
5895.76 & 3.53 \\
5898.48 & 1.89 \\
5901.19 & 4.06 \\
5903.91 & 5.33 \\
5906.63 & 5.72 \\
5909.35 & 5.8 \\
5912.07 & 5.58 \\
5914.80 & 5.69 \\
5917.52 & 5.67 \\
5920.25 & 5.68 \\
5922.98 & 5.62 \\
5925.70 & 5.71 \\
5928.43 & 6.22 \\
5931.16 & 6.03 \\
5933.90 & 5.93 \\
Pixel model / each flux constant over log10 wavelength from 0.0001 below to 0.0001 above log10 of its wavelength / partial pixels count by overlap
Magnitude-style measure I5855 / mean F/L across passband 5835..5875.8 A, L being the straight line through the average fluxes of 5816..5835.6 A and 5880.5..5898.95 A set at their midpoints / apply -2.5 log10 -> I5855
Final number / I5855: -0.16 mag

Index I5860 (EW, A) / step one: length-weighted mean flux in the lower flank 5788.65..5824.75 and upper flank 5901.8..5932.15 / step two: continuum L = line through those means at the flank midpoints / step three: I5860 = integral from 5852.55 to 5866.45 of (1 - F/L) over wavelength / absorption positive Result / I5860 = 0.3 A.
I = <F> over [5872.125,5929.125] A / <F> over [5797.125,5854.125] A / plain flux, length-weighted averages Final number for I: 0.84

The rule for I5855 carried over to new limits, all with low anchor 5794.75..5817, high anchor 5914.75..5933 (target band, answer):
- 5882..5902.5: 0.495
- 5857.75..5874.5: 0.038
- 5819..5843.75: -0.020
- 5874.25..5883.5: -0.018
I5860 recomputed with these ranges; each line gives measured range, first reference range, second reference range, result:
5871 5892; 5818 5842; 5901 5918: 1.4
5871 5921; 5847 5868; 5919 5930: 7.6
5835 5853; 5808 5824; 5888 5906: -2.9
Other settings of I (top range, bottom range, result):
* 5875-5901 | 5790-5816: 0.73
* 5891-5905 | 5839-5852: 0.55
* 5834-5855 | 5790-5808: 1.03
